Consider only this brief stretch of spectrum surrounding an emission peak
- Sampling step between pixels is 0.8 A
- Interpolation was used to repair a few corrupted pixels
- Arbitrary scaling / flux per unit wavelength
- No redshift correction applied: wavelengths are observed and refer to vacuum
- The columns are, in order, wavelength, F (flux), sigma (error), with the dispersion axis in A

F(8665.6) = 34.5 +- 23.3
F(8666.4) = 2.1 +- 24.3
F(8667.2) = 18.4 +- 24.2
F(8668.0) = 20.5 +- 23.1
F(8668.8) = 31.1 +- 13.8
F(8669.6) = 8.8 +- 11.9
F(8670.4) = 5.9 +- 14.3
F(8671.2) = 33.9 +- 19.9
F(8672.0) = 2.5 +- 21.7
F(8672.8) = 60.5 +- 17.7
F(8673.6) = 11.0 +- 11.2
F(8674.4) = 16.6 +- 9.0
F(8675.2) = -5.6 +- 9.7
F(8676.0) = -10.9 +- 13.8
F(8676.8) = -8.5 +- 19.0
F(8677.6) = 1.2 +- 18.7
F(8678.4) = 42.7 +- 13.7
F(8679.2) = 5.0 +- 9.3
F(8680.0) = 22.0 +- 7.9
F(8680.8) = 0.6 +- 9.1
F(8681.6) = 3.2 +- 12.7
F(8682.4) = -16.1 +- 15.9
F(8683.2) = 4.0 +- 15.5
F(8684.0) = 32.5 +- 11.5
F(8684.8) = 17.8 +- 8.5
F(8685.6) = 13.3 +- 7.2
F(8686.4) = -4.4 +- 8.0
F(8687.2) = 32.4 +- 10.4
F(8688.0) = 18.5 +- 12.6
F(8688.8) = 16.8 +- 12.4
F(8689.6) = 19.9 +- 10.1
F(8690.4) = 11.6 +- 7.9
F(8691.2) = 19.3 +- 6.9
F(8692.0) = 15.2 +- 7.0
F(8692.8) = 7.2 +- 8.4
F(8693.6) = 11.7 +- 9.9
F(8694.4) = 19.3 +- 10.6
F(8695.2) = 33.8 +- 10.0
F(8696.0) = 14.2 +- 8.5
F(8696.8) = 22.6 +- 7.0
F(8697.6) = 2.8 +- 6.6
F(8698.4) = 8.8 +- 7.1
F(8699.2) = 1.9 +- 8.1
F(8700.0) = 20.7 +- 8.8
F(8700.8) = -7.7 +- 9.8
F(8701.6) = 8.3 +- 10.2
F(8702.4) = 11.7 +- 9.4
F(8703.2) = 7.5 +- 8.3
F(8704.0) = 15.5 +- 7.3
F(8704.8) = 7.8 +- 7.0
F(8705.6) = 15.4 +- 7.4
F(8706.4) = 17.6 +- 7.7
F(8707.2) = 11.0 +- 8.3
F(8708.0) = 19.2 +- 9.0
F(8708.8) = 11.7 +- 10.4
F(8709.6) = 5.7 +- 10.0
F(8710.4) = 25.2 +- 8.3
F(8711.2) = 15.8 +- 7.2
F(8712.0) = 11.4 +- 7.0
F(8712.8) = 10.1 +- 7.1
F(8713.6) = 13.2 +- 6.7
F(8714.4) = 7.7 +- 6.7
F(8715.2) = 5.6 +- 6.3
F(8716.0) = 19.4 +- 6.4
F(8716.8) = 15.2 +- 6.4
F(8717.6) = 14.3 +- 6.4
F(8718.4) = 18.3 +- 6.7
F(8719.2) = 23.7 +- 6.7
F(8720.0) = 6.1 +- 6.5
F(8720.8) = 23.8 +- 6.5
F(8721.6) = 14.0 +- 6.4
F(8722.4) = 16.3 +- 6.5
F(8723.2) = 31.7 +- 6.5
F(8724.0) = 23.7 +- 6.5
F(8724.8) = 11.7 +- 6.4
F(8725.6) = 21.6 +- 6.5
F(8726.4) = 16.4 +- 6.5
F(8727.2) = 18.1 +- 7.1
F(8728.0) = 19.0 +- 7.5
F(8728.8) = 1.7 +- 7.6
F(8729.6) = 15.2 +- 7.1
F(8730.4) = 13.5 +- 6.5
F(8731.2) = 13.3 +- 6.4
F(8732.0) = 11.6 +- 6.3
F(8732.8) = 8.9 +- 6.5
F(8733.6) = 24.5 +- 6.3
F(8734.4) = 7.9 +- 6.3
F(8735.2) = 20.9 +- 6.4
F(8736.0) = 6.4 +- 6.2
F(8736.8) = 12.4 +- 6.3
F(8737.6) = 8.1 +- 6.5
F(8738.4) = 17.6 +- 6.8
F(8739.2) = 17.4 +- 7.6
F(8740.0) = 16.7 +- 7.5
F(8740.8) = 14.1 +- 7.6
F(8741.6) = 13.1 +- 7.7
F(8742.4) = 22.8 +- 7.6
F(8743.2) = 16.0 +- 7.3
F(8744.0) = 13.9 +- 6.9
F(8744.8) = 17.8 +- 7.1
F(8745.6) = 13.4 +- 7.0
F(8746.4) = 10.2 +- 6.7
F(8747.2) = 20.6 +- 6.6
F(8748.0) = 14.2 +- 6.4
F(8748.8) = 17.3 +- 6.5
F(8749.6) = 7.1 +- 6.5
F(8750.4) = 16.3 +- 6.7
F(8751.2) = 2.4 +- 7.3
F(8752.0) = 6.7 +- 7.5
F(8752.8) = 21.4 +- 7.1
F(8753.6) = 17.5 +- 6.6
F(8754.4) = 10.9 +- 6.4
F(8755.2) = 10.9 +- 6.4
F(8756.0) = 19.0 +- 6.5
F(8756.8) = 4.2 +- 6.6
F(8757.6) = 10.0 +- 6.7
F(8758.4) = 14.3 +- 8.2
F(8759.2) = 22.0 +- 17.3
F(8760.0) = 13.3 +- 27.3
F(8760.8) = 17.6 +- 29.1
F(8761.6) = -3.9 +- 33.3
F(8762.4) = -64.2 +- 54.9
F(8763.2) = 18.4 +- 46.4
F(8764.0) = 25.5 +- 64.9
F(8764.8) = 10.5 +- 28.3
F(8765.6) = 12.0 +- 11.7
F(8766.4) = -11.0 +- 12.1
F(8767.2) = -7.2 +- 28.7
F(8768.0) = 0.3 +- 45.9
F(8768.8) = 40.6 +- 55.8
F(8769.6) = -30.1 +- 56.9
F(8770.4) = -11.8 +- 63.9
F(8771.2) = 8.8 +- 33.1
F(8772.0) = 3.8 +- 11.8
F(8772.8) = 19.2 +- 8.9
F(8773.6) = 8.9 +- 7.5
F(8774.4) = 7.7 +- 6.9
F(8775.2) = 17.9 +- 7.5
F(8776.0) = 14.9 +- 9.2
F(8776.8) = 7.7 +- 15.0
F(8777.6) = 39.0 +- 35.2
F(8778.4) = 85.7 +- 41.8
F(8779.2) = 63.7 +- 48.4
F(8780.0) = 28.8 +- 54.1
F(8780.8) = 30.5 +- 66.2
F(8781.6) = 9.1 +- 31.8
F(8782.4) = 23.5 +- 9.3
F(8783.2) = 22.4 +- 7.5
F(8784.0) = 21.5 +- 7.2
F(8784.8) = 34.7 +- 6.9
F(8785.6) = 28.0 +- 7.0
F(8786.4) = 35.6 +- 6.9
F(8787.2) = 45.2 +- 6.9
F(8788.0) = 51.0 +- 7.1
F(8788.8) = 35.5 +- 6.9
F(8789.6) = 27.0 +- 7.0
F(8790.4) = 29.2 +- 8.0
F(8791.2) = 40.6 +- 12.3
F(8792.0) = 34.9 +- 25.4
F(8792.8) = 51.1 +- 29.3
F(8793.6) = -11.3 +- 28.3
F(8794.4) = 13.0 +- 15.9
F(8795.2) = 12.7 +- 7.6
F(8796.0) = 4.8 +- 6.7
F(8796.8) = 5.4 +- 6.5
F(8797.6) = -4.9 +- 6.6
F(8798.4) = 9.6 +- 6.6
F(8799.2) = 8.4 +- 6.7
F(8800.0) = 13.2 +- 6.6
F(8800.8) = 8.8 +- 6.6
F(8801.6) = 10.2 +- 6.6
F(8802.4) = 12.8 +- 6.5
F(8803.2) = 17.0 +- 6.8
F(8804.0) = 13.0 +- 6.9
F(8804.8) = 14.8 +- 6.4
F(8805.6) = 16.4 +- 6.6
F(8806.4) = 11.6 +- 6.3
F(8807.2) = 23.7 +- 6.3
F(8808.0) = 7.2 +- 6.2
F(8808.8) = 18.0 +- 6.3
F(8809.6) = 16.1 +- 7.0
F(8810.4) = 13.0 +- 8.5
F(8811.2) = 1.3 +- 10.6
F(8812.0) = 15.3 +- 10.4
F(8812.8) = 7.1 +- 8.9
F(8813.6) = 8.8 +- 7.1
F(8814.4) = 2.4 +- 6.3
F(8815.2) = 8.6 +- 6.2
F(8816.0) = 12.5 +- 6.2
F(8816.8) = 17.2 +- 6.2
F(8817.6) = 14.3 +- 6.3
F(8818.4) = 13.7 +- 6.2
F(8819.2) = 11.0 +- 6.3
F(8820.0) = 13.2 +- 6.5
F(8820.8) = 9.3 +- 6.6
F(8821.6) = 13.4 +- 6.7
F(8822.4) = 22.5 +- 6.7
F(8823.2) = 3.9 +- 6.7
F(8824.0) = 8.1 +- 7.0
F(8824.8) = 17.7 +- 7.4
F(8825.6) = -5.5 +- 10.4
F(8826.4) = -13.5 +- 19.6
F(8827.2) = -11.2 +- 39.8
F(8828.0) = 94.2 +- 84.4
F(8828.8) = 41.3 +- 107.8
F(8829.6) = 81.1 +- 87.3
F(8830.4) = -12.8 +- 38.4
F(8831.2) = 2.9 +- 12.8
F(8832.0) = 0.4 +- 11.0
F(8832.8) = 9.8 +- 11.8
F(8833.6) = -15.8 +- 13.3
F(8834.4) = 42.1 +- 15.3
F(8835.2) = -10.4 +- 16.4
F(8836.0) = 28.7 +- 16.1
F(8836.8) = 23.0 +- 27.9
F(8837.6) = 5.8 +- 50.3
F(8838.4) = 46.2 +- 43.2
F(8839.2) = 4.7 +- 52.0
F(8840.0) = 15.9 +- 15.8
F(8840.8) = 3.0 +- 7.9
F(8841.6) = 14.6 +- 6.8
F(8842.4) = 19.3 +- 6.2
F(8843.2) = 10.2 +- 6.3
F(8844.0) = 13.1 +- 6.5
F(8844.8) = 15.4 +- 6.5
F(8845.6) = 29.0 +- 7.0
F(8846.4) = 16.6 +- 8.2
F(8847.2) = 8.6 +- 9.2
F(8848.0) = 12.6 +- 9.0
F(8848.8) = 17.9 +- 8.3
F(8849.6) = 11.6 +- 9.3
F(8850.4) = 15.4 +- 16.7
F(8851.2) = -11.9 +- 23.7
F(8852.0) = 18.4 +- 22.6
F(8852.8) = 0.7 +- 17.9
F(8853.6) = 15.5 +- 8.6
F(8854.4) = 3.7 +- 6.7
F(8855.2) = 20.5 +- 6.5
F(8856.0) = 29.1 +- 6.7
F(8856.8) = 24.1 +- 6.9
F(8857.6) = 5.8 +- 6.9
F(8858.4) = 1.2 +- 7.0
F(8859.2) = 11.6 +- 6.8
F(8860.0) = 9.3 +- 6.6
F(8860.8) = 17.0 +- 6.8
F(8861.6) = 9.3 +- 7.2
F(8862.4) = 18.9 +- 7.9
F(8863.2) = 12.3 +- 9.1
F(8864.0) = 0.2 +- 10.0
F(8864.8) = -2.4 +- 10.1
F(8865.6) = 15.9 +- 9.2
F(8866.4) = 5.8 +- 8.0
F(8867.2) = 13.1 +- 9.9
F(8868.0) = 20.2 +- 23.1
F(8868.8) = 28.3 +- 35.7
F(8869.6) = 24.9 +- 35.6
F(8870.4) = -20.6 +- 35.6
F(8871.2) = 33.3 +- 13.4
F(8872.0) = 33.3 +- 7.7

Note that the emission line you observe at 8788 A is H-gamma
